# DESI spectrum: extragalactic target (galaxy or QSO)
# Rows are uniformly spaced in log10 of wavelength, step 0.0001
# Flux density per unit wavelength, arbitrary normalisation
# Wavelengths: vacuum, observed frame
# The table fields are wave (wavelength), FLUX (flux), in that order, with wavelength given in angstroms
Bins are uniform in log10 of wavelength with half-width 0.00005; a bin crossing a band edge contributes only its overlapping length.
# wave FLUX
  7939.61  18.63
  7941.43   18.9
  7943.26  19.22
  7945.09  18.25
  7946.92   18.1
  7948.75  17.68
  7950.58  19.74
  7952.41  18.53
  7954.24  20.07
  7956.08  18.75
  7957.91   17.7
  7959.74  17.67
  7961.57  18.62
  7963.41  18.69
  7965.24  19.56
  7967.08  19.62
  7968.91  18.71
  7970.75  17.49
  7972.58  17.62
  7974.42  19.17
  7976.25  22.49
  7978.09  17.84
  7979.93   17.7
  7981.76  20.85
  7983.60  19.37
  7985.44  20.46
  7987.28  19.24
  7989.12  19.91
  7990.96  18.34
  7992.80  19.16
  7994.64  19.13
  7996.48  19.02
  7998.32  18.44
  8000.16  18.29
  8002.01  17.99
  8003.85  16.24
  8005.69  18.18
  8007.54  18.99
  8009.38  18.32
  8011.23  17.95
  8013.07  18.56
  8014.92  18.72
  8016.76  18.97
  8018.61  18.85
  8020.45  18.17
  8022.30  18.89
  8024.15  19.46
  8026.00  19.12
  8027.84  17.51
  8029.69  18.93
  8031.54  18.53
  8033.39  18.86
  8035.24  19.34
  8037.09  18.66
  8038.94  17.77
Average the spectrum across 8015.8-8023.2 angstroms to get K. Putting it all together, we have 18.7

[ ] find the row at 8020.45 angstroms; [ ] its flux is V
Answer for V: 18.17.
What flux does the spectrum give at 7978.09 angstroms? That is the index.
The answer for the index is 17.84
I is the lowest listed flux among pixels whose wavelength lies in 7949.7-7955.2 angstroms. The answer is 18.53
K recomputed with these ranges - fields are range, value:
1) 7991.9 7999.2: 18.9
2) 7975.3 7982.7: 19.7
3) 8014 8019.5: 18.9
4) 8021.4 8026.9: 19.1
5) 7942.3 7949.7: 18.3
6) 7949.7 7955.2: 19.4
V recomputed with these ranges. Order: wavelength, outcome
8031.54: 18.53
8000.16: 18.29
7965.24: 19.56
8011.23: 17.95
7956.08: 18.75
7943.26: 19.22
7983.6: 19.37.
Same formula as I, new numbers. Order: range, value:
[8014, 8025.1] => 18.17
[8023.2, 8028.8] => 17.51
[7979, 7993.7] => 17.7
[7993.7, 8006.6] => 16.24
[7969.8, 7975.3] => 17.49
